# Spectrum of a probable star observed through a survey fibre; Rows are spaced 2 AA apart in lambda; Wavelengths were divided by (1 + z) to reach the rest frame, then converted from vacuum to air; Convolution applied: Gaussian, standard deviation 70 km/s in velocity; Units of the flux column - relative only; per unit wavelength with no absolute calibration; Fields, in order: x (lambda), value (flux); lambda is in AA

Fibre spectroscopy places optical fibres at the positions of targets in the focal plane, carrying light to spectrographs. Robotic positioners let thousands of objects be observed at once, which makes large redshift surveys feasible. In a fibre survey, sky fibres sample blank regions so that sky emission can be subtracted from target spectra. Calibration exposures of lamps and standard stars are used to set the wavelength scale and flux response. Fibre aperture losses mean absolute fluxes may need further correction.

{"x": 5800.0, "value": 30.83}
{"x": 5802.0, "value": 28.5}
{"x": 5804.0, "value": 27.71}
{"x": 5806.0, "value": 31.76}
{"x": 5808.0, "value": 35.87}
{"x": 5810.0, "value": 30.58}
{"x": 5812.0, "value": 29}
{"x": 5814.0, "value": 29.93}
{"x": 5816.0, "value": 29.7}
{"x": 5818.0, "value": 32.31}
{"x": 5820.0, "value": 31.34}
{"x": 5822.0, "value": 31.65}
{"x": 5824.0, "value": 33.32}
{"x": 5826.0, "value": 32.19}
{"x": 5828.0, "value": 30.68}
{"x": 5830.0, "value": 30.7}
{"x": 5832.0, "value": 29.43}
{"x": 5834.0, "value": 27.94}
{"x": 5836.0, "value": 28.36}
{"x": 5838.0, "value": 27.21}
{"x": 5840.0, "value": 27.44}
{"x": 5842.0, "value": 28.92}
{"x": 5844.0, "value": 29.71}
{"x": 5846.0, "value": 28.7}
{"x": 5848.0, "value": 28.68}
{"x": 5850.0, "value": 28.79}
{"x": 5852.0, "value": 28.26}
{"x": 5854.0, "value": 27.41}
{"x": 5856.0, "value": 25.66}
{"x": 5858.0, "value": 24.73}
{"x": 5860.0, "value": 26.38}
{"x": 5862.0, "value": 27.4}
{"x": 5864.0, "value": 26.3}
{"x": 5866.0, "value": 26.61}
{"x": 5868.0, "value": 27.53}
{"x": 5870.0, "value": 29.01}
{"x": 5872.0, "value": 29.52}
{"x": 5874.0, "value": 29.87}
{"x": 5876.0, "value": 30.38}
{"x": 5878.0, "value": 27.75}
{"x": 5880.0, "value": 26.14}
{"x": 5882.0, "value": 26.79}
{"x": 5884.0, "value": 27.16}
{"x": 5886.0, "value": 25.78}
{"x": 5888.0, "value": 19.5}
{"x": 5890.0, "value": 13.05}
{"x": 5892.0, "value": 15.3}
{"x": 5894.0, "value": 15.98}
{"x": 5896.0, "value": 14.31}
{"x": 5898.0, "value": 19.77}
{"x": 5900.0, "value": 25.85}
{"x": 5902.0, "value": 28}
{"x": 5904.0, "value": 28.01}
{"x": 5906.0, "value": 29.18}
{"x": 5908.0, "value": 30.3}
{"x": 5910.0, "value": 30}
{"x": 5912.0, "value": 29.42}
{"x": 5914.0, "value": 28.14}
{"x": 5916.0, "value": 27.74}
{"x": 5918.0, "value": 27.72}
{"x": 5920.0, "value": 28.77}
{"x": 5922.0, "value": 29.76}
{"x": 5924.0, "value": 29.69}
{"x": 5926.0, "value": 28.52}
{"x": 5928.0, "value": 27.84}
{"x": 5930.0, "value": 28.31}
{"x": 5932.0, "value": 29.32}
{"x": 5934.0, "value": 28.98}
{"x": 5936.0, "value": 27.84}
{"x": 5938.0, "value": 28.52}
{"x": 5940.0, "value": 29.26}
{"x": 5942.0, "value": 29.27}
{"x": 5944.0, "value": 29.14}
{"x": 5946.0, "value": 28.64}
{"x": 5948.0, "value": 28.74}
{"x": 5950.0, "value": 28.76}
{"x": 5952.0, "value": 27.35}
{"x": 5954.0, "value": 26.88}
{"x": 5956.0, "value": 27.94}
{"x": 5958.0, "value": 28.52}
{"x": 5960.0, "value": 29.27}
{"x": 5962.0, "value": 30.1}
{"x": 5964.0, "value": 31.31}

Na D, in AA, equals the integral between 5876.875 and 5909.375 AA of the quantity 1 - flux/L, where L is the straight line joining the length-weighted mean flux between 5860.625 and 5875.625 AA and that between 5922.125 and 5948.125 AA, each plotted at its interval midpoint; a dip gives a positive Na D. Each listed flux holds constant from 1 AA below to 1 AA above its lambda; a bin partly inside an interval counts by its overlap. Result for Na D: 5.7 AA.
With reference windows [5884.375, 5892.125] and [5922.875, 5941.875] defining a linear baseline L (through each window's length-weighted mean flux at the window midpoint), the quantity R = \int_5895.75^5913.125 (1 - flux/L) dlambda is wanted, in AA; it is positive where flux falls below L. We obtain -2.76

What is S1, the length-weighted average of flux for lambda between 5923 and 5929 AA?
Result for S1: 28.7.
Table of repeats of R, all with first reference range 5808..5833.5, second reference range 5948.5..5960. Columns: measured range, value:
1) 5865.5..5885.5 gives 1.18 AA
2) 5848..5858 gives 0.97 AA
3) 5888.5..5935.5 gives 5.14 AA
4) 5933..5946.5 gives -0.21 AA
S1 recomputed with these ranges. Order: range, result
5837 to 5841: 27.3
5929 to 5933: 28.8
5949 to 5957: 27.7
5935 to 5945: 28.8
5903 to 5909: 29.2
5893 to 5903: 20.8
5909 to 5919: 28.6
